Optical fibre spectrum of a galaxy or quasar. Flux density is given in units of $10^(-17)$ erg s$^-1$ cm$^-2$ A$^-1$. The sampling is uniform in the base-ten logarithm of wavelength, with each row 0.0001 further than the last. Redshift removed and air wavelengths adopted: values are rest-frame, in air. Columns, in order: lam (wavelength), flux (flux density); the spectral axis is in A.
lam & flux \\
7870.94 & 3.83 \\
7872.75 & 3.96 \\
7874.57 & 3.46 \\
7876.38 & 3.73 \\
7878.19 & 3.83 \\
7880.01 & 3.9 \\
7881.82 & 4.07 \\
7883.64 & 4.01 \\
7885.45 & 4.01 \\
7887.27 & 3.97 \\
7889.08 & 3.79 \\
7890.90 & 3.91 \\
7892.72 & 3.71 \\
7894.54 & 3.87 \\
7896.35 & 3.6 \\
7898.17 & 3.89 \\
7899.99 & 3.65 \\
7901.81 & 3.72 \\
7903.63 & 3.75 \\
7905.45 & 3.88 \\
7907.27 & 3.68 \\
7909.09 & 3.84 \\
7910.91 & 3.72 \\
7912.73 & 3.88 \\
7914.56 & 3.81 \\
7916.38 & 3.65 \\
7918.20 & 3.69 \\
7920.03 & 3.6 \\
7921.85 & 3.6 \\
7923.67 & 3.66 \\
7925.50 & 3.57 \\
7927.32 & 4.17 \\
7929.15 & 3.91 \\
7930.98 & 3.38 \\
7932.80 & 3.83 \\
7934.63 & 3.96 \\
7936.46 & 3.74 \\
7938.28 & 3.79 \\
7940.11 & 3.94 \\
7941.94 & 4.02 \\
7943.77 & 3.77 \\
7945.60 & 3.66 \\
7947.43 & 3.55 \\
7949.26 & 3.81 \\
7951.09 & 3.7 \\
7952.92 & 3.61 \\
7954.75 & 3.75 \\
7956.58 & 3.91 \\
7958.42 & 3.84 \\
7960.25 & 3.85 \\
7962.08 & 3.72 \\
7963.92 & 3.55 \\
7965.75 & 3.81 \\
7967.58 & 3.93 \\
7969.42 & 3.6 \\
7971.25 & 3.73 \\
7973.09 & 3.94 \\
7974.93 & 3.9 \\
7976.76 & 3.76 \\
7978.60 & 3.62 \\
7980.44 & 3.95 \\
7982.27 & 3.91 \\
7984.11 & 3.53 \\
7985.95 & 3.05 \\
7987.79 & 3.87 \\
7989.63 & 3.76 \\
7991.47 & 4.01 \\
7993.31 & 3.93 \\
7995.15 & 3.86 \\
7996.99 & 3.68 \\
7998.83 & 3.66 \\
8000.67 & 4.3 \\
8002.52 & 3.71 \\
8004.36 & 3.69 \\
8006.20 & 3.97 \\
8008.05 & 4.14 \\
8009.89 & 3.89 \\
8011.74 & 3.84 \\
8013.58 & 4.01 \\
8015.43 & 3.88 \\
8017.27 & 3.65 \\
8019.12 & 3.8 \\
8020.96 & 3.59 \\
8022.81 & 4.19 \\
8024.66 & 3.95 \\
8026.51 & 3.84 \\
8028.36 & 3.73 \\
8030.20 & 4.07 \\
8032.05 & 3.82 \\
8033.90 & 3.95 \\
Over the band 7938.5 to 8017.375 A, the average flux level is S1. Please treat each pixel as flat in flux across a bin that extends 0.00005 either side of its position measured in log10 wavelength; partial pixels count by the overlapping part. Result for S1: 3.8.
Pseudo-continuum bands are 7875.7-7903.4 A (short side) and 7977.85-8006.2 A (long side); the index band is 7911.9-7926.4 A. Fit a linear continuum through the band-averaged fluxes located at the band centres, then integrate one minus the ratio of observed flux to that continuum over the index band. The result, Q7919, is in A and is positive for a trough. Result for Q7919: 0.5 A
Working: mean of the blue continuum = 3.84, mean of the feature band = 3.68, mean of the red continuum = 3.78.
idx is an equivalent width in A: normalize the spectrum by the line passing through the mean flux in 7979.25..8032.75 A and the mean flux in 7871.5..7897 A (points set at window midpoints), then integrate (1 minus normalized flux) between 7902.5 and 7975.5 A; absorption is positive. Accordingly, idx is 1.44 A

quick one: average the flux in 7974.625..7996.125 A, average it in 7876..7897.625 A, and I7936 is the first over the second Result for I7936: 0.97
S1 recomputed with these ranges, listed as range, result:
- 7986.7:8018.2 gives 3.87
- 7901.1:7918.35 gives 3.77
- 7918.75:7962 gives 3.76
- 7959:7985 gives 3.77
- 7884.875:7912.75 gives 3.8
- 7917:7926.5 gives 3.63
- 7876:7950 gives 3.79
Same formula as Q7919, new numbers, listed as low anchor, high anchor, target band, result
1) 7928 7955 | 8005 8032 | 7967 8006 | 0.58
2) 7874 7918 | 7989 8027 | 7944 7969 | 0.65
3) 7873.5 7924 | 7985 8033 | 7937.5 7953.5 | 0.19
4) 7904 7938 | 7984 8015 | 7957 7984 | 0.08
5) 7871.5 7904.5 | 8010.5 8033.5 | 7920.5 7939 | 0.39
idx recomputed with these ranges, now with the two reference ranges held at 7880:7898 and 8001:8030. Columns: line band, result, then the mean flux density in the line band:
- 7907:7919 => 0.4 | 3.76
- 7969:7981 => 0.3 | 3.79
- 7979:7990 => 0.6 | 3.67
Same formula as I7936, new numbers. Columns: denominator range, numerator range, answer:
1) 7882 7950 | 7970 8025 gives 1.01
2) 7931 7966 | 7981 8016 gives 1.02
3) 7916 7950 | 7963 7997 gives 1.00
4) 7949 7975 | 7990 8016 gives 1.03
